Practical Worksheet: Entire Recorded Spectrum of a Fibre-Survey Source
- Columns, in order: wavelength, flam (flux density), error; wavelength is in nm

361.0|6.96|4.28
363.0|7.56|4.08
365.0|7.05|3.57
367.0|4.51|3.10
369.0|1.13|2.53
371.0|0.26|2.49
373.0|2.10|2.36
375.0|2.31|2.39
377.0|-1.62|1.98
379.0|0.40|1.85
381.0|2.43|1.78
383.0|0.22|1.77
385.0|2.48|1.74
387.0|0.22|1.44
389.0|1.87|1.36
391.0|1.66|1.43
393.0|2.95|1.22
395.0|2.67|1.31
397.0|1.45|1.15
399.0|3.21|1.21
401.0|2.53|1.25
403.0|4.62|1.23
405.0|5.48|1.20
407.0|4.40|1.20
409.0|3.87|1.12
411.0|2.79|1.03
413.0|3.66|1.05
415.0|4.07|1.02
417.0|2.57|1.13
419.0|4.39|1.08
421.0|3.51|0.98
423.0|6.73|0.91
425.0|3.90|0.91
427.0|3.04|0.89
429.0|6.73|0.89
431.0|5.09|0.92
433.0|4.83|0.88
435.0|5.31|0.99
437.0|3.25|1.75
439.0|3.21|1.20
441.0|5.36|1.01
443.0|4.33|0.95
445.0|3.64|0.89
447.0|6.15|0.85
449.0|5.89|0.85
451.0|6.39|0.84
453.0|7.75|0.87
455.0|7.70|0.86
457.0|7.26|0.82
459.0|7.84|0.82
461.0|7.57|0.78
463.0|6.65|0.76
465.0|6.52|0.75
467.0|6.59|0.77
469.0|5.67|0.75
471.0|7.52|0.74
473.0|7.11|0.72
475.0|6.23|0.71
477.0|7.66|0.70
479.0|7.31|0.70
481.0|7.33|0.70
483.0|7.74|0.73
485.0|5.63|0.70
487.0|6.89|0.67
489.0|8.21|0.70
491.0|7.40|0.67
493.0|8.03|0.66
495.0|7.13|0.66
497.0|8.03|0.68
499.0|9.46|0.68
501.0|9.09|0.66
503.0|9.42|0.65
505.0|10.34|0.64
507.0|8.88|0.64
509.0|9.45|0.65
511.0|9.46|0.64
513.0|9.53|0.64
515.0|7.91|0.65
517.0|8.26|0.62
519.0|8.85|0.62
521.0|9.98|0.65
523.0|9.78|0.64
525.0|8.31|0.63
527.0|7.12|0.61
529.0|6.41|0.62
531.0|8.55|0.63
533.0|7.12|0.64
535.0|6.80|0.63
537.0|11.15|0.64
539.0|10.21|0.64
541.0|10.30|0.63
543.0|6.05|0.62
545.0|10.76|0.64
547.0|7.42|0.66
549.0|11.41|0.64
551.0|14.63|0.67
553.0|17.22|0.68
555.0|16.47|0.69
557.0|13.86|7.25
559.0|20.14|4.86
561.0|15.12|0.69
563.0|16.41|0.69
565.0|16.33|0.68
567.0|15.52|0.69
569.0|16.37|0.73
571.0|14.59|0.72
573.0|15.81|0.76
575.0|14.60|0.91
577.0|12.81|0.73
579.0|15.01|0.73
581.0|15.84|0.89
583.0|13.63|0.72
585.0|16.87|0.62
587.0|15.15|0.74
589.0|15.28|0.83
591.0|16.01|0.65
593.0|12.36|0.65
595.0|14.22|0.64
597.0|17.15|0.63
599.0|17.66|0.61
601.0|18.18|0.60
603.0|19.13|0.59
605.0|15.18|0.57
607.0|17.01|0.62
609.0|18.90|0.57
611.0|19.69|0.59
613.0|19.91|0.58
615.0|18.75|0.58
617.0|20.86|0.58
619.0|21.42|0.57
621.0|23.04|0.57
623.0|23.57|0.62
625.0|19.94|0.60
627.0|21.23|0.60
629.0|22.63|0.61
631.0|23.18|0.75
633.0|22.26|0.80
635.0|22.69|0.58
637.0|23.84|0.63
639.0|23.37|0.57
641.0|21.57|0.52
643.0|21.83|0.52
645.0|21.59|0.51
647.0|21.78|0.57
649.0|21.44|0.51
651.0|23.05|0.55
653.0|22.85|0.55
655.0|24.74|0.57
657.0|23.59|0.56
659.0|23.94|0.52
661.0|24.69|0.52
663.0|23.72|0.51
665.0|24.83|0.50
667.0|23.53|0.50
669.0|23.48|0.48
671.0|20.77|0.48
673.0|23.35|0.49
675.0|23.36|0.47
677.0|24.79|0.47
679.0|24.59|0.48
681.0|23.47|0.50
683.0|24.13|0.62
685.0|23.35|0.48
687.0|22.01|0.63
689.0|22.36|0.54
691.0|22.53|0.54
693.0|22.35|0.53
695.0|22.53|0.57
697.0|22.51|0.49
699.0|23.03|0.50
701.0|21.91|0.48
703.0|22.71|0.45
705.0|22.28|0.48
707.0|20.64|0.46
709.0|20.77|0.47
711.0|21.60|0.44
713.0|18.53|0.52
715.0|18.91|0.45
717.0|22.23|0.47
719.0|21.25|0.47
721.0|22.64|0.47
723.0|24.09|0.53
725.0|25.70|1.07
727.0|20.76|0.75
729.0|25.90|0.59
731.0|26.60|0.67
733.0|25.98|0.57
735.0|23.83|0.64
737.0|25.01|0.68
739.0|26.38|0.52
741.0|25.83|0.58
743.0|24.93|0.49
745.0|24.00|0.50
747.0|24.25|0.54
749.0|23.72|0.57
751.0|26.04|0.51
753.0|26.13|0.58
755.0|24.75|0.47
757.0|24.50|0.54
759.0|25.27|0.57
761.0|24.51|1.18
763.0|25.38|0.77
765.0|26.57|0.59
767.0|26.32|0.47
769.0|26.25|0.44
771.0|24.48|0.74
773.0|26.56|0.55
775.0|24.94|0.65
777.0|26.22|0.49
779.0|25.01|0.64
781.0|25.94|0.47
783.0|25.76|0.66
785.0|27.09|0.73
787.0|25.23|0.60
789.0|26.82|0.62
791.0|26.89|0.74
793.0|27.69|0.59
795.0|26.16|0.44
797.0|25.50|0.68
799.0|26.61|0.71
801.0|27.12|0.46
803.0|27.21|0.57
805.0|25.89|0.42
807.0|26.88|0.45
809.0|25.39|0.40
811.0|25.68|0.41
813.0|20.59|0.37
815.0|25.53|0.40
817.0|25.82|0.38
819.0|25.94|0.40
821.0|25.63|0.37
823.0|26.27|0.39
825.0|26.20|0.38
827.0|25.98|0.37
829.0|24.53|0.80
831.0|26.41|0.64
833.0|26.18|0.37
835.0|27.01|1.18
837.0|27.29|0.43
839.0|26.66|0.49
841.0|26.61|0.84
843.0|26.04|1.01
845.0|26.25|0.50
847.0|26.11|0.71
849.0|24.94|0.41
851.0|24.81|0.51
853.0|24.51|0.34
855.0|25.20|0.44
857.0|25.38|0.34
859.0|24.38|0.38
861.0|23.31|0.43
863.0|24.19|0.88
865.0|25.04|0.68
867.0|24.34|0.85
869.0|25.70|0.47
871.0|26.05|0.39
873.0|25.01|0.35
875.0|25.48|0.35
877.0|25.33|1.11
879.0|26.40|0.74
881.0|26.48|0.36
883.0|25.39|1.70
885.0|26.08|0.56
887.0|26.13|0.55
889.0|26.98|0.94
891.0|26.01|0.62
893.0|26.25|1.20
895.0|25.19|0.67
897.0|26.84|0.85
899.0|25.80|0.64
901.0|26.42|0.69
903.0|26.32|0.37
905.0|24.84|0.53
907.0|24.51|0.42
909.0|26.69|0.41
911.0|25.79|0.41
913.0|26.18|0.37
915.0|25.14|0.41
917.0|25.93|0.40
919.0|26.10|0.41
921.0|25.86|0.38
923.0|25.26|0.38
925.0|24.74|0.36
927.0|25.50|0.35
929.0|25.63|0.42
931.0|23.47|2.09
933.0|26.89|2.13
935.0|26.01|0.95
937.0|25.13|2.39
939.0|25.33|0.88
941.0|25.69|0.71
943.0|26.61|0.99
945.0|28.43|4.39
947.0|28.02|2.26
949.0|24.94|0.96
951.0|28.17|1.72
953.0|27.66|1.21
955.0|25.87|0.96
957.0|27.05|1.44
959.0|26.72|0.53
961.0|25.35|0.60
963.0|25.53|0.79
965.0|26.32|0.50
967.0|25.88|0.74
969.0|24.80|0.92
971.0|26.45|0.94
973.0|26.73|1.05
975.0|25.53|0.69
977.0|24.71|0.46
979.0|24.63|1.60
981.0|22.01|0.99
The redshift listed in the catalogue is 0.379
